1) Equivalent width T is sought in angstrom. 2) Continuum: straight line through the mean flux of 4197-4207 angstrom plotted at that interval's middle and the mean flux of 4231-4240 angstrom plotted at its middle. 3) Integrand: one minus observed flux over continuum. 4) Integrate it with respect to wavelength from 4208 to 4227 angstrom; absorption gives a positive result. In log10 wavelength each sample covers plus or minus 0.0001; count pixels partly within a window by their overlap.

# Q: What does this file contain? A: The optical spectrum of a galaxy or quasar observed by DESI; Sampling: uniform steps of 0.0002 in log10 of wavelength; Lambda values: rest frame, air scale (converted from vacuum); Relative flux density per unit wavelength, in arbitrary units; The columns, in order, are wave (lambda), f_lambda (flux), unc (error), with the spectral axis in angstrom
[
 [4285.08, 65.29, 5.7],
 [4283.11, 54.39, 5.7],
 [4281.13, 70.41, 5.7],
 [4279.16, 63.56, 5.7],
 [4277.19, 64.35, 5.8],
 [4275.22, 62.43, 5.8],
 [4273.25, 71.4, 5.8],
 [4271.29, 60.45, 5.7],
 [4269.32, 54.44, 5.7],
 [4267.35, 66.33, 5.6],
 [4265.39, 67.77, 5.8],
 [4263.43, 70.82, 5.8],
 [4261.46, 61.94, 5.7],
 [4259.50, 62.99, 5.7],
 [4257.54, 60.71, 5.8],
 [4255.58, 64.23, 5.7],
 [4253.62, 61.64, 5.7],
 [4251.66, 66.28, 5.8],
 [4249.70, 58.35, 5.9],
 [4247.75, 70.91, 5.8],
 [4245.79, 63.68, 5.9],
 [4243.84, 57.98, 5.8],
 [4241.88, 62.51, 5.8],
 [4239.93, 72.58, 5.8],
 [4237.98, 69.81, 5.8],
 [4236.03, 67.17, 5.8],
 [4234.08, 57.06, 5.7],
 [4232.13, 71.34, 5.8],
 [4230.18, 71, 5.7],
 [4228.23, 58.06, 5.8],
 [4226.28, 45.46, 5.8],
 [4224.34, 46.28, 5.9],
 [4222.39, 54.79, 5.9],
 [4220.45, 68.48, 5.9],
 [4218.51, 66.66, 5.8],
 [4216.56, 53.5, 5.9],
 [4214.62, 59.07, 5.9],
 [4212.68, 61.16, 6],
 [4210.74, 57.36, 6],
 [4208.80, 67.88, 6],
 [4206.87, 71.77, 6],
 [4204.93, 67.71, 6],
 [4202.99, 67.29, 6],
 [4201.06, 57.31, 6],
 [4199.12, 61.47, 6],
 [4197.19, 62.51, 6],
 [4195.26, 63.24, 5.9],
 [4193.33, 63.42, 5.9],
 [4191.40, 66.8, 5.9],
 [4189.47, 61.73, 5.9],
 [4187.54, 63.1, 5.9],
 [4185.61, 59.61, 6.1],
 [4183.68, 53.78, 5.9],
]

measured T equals 2.1 angstrom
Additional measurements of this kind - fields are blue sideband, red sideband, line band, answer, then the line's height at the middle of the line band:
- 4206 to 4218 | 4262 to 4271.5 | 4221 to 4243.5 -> 0.4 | 62.7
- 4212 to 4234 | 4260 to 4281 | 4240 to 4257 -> -0.4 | 62.2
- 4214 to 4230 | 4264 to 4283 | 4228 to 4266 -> -2.8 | 60.6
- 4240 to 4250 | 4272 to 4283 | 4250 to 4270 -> 0.3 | 64.6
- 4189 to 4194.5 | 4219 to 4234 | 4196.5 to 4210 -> -0.5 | 62.6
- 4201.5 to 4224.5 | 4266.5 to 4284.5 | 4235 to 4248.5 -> -0.8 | 62.6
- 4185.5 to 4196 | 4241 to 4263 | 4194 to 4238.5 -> 0.9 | 63.2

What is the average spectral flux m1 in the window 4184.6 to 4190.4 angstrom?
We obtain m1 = 61.4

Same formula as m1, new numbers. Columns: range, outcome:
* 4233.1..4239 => 64.8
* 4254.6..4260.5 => 62.7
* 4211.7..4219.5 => 60.1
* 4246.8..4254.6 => 64.3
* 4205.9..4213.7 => 64.5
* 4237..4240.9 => 71.2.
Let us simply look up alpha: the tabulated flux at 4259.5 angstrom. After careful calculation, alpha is 62.99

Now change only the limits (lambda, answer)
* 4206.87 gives 71.77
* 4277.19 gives 64.35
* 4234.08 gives 57.06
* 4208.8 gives 67.88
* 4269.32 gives 54.44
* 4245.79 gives 63.68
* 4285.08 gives 65.29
